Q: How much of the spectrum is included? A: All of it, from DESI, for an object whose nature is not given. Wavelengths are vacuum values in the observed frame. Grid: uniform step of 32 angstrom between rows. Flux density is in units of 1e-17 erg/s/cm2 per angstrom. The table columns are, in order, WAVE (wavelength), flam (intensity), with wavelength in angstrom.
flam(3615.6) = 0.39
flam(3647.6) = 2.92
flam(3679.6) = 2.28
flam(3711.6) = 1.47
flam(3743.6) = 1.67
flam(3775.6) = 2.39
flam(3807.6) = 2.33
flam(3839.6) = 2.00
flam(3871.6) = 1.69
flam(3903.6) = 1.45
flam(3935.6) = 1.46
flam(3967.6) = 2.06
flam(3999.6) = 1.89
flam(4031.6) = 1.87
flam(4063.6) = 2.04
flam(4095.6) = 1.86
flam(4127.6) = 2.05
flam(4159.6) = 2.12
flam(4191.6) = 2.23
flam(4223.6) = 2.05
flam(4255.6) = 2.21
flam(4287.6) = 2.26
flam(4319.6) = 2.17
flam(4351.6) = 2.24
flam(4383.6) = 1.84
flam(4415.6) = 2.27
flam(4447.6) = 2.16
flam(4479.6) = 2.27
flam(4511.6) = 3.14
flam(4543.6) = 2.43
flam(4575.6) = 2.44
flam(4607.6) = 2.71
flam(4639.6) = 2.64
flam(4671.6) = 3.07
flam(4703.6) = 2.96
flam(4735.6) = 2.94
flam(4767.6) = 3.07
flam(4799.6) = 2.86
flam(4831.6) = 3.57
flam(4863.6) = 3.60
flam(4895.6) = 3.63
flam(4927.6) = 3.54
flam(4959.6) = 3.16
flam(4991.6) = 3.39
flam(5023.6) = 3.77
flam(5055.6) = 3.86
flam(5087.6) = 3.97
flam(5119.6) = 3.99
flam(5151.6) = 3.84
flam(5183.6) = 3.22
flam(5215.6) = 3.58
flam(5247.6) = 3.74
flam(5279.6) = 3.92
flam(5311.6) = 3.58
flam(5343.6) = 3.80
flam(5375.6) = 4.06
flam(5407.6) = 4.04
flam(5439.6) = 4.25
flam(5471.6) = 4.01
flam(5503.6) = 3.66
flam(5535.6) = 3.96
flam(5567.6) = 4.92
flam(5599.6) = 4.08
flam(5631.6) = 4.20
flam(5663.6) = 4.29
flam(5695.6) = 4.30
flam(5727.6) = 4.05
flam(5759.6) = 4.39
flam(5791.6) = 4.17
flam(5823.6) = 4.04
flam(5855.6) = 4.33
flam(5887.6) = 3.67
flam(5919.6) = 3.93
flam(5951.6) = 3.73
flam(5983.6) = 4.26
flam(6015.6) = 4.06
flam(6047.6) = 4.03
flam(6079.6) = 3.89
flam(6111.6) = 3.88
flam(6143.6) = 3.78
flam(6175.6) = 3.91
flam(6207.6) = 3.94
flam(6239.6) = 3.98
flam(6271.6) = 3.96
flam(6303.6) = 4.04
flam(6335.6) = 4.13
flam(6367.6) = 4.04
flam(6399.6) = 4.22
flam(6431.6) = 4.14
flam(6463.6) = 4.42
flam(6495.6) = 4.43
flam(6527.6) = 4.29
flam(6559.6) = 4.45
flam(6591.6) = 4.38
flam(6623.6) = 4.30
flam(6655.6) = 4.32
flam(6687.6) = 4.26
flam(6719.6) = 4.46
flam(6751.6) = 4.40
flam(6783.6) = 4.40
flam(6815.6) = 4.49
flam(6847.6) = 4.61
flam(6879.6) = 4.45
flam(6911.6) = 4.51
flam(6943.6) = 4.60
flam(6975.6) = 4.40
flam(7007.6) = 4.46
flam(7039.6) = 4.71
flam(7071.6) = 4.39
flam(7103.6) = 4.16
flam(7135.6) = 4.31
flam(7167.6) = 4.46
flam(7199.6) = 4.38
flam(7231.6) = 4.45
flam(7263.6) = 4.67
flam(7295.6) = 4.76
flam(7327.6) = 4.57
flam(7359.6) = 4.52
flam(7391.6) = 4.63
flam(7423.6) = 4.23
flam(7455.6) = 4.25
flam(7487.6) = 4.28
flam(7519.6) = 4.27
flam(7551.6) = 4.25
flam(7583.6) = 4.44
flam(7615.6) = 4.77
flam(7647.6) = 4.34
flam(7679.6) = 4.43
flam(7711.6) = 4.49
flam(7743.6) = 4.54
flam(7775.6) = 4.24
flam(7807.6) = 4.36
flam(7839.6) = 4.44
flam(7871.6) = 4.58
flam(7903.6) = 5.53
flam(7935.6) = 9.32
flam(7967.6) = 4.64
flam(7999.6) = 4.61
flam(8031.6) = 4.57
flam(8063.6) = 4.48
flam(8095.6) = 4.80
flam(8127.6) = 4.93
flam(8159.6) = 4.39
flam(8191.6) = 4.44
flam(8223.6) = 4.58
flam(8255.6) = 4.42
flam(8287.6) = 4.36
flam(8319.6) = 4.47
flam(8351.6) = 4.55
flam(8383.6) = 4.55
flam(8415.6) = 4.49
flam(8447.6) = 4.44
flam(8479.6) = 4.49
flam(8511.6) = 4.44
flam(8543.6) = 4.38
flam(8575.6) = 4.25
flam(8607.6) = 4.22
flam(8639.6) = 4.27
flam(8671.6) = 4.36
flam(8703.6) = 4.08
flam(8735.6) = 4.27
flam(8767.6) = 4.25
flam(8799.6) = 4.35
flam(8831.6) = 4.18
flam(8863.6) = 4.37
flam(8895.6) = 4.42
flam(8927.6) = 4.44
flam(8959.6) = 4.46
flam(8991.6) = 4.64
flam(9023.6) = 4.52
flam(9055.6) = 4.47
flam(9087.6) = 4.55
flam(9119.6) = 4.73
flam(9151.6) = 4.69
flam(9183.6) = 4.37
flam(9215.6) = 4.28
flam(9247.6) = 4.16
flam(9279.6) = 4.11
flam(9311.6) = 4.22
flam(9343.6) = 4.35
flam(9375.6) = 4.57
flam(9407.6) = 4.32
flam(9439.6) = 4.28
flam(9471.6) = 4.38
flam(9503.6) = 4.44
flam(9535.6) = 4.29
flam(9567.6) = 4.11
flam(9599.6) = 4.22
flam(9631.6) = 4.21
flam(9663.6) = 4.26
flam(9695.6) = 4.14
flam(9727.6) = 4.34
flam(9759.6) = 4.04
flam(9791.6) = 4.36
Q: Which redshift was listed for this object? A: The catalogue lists 0.21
